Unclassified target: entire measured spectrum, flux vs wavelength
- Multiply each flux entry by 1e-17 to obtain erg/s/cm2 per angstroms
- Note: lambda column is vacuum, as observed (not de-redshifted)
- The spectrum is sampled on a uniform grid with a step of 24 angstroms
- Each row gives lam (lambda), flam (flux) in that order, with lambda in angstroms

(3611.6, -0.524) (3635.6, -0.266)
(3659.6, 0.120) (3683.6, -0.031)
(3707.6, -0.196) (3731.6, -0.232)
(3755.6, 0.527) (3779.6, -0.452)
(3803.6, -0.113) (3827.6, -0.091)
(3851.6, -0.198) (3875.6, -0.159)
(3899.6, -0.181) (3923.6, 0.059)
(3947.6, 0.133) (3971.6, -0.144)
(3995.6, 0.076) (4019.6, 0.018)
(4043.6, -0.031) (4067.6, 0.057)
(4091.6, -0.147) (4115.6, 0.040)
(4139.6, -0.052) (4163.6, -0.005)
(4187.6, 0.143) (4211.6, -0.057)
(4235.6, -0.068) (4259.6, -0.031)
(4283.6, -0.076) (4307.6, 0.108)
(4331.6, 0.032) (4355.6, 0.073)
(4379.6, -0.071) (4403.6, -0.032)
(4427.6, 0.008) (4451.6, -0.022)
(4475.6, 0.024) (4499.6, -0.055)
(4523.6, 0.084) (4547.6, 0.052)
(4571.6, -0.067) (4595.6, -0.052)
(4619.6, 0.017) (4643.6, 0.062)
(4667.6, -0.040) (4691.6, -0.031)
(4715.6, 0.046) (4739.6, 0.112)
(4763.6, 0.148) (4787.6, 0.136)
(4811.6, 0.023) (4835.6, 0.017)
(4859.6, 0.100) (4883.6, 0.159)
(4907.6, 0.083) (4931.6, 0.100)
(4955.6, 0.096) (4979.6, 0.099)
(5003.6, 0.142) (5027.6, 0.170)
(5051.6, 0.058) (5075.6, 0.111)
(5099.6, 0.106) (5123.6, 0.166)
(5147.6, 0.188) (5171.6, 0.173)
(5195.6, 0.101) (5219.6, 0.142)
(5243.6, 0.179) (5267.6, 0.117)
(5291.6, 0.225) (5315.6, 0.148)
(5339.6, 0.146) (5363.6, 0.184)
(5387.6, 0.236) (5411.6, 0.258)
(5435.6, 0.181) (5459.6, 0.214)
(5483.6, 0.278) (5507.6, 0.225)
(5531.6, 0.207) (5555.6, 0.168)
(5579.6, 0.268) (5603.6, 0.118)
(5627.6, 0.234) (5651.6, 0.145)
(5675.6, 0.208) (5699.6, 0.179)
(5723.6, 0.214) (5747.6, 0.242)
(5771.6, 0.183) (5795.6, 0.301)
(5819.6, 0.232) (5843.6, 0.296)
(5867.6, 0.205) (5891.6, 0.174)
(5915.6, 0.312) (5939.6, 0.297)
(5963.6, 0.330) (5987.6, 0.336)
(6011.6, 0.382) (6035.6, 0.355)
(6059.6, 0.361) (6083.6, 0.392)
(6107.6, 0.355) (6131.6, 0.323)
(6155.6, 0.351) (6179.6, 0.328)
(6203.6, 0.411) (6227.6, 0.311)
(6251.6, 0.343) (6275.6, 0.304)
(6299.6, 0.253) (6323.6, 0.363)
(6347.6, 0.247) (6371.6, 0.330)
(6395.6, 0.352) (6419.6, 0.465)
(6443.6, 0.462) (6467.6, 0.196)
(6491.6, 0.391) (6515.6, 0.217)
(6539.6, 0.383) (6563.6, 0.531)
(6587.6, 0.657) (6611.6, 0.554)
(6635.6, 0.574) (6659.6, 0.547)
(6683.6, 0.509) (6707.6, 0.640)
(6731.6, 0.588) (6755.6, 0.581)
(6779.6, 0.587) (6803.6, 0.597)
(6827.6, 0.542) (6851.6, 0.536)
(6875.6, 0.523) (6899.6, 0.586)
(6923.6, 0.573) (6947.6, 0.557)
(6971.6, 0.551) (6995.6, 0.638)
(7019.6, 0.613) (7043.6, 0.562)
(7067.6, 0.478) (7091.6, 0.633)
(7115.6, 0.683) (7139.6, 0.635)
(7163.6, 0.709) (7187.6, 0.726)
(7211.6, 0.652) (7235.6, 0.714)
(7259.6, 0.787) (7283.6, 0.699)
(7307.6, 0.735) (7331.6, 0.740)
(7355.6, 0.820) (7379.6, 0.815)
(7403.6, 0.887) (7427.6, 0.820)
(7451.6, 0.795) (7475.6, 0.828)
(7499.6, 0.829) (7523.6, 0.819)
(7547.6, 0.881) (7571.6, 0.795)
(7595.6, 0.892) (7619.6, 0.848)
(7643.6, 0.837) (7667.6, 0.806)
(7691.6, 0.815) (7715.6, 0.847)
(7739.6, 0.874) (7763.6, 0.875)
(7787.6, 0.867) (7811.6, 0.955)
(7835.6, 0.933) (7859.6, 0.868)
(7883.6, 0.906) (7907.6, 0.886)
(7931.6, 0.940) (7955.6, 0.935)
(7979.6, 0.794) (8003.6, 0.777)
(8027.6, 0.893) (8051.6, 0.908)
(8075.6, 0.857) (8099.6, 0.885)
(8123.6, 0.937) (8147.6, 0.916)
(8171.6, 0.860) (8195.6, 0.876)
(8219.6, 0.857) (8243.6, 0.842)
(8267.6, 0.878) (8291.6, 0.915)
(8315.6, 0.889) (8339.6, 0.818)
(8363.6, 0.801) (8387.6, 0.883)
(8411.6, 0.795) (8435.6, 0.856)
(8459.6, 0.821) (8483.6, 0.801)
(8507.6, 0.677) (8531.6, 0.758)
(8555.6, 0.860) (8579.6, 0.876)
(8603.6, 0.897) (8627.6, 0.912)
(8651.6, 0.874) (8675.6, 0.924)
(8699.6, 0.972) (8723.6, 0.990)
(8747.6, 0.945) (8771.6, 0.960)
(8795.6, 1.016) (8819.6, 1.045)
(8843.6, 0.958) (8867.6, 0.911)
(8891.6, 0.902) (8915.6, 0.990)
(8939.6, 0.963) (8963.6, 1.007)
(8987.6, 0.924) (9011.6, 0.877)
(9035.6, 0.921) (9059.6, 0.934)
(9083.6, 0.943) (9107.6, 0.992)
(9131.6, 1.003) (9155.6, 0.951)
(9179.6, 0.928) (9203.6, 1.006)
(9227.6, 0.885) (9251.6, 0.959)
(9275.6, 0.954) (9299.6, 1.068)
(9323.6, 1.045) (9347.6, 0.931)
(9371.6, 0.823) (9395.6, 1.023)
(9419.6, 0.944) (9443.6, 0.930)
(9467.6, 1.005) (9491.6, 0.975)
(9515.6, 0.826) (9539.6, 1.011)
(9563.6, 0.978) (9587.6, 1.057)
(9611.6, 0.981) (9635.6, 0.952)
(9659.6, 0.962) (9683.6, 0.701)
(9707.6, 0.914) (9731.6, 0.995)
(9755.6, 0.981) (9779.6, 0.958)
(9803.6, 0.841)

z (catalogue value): 0.643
